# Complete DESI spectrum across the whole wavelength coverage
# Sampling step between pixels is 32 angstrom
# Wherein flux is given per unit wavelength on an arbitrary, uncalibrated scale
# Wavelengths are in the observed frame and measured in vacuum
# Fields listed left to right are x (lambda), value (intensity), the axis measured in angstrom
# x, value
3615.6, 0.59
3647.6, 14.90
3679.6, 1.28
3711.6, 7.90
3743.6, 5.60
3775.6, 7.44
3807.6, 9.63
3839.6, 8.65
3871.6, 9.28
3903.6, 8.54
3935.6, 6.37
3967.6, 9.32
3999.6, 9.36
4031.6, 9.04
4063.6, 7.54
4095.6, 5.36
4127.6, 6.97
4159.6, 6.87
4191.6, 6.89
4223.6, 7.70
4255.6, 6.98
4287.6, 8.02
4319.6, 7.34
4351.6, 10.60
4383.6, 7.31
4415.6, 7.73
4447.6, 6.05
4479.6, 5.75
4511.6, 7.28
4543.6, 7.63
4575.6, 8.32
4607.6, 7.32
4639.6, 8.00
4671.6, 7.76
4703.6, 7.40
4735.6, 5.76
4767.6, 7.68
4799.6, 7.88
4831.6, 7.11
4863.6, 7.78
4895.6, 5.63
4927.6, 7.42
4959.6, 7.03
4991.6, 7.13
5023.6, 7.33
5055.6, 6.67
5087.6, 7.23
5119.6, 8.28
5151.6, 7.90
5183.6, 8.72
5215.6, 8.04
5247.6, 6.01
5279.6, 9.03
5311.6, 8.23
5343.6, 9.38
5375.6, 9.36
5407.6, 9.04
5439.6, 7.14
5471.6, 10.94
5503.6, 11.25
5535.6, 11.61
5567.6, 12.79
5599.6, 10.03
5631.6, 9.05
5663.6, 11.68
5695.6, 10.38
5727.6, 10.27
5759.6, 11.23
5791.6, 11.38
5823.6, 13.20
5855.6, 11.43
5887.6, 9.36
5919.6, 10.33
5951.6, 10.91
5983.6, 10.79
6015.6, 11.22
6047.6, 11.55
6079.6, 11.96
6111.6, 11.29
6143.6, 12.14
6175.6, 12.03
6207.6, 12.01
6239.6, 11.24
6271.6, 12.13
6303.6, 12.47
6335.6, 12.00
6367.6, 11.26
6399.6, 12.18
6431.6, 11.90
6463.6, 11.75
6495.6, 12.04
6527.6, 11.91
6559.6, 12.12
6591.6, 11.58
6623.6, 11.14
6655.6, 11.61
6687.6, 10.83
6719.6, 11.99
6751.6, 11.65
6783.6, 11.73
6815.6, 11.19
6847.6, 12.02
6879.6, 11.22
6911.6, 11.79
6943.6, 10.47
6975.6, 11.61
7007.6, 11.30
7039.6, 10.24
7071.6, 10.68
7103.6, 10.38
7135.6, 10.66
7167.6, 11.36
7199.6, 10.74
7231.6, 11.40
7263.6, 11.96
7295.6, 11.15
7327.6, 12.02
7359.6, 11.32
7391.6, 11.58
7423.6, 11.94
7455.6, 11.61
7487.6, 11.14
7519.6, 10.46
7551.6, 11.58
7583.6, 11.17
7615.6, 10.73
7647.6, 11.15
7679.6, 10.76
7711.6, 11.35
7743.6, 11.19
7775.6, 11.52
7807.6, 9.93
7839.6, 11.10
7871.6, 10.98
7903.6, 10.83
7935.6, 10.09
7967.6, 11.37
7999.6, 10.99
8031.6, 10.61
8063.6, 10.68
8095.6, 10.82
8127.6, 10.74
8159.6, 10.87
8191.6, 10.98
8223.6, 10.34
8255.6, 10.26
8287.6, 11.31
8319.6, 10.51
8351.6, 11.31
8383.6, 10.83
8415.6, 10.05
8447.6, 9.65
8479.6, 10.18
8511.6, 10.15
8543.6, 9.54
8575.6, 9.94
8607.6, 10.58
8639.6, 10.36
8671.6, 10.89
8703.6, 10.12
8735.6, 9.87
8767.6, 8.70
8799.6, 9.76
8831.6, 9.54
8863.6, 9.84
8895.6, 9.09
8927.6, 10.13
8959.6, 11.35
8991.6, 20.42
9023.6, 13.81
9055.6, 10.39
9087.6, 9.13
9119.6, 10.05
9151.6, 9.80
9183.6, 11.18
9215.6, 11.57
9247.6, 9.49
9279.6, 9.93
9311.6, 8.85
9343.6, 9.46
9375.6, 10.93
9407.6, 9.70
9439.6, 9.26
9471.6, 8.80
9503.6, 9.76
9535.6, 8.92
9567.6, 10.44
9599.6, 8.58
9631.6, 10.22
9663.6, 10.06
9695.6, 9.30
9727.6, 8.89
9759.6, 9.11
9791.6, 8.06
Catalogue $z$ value 0.37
